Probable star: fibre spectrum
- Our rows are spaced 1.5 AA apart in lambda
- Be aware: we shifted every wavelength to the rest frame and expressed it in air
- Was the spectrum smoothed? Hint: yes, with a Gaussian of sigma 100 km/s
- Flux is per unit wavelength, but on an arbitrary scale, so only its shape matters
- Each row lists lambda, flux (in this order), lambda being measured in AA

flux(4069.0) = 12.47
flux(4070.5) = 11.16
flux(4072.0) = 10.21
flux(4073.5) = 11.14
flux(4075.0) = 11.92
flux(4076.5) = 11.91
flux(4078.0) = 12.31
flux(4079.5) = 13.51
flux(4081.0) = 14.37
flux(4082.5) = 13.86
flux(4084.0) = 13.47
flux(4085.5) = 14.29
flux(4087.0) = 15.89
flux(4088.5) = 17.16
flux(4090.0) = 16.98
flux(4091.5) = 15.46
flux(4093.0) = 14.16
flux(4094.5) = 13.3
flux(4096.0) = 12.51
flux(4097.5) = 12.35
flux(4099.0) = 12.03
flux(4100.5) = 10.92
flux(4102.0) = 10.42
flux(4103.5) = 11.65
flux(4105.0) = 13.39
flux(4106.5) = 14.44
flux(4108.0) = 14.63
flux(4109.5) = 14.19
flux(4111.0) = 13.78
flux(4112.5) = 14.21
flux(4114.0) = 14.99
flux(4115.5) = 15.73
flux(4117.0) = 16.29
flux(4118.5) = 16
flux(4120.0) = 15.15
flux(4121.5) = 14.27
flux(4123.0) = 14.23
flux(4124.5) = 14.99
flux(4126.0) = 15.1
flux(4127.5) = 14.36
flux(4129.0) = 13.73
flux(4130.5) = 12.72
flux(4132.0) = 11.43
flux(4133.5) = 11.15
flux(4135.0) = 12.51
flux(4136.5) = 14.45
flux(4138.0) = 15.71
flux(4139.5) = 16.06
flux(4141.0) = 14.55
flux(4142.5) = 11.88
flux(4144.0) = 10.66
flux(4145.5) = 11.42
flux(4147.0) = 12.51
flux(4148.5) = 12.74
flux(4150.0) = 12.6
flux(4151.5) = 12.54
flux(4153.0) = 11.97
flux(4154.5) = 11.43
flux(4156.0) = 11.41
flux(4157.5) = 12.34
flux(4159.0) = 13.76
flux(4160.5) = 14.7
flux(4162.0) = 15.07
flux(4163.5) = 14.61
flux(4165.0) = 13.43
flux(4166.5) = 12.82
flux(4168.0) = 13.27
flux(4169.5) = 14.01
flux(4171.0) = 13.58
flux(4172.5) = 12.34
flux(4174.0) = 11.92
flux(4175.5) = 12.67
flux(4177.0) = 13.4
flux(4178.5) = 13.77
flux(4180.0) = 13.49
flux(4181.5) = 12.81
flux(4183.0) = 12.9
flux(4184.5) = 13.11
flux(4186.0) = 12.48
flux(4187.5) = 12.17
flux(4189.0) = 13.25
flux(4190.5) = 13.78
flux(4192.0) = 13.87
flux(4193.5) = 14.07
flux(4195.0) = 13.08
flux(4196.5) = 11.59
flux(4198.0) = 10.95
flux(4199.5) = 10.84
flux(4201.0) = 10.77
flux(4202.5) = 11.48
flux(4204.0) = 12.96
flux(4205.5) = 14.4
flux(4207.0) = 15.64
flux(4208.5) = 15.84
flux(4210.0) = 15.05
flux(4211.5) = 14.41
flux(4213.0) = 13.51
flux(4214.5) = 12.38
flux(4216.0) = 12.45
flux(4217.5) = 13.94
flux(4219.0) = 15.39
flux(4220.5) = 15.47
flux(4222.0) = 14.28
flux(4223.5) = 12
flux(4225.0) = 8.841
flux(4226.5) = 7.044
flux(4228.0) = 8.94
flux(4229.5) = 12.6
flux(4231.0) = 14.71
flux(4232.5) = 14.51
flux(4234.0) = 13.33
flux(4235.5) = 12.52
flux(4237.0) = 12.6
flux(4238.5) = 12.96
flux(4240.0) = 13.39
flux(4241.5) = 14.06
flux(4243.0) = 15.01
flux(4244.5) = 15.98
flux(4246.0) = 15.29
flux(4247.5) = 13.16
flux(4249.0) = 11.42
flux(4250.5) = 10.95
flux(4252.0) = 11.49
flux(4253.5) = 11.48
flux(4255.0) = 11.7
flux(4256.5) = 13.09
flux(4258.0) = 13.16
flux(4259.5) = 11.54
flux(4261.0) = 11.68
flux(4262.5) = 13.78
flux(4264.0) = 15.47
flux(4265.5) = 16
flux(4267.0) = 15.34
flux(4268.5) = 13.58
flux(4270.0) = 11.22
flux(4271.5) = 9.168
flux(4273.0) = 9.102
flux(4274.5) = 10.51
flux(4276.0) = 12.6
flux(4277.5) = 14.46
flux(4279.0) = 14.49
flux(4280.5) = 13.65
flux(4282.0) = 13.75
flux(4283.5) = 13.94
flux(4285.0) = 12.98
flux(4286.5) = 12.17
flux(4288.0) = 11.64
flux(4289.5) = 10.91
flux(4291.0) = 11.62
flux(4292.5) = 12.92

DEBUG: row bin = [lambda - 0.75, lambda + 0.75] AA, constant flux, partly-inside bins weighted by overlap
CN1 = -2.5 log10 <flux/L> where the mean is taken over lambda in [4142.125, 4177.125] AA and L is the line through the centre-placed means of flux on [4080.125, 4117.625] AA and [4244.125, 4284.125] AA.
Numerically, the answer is 0.06 mag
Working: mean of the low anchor 14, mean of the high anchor 12.9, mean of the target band 12.8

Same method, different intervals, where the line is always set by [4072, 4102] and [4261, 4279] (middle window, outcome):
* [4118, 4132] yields -0.08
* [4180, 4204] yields 0.05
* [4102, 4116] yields -0.04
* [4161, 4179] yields -0.02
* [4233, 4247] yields -0.08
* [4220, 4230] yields 0.16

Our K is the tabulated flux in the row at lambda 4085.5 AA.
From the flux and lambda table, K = 14.29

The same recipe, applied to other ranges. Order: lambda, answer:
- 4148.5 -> 12.74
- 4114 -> 14.99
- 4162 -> 15.07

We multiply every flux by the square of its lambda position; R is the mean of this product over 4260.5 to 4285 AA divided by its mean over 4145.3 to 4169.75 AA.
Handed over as 1.06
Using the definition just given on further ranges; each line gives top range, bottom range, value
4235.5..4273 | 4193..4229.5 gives 1.04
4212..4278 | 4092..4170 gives 1.00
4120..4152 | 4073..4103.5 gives 1.02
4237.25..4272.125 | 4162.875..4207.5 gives 1.04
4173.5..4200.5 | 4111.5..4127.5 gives 0.88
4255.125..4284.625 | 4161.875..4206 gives 1.04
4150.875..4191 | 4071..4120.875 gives 0.99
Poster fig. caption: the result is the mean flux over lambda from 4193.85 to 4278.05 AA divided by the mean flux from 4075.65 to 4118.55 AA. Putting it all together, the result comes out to 0.92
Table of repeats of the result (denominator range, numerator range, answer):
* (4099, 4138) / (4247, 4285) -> 0.92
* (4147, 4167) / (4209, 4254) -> 1.00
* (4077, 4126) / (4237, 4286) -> 0.92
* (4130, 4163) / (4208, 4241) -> 1.01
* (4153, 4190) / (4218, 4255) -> 0.98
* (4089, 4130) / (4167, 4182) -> 0.93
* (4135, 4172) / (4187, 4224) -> 1.01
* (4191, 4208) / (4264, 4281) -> 1.01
